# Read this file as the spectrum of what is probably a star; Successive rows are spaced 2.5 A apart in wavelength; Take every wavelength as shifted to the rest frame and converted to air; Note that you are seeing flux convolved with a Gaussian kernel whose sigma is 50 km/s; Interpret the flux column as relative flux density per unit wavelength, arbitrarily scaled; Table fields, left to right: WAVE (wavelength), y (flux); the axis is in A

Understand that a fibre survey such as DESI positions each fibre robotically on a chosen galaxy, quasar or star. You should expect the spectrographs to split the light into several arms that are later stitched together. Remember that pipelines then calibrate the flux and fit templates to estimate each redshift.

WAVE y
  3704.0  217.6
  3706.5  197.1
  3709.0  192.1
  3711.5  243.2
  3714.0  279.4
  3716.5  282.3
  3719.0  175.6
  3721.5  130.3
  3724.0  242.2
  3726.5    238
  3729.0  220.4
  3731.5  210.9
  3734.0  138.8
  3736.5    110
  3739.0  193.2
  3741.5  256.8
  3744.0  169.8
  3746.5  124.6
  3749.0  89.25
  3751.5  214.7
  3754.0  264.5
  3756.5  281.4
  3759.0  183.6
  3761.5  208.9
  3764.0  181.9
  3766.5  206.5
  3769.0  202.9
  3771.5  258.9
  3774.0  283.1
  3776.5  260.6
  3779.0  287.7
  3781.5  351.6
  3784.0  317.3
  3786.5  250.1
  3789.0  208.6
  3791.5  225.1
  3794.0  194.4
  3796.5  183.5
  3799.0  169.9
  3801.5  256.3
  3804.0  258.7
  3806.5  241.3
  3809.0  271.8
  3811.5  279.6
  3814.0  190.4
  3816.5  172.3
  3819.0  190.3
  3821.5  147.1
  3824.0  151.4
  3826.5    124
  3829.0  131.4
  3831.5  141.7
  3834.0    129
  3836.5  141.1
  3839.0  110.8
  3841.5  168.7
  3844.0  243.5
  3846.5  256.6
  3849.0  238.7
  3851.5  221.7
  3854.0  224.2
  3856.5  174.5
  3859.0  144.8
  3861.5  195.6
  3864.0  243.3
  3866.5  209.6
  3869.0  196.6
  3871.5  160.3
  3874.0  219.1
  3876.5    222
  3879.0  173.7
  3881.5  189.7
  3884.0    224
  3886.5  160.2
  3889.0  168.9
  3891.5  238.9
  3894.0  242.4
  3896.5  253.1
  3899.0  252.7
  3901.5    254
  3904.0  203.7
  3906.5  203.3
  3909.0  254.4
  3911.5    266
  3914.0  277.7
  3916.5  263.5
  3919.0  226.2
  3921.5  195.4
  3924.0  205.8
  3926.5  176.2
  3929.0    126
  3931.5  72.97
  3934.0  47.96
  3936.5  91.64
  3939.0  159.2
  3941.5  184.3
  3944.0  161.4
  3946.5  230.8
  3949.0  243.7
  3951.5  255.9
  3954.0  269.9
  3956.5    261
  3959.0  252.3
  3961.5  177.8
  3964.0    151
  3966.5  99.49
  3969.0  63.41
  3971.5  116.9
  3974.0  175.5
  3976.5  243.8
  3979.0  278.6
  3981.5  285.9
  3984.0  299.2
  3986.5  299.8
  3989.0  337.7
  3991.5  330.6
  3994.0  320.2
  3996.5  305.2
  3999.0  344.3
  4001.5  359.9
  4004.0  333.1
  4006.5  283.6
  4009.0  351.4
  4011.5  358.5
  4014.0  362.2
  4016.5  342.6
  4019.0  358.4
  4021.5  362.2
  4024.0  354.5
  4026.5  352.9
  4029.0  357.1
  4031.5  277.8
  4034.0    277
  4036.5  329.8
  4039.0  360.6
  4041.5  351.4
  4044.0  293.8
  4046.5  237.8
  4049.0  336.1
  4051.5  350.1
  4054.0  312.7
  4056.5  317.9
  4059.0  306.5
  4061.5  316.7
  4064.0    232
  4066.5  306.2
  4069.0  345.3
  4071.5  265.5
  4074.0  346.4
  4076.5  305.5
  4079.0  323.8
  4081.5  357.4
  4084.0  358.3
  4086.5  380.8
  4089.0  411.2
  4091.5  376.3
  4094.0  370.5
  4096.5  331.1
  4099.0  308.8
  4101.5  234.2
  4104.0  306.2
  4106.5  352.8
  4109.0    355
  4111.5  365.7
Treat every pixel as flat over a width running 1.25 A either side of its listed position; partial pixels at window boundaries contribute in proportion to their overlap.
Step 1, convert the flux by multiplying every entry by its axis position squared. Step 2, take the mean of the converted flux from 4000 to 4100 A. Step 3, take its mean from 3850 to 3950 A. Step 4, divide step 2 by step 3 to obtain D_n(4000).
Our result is 1.80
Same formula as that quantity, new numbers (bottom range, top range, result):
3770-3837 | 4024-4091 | 1.71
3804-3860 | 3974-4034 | 1.87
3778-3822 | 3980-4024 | 1.57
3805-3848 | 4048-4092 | 2.04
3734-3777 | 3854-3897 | 1.06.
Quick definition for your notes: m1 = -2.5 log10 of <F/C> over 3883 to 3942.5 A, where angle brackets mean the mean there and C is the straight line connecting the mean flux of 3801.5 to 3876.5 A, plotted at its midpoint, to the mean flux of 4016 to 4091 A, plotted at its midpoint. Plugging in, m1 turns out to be 0.200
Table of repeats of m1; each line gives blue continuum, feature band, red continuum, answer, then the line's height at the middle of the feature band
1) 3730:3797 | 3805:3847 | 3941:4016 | 0.26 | 230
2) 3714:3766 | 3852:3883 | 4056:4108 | 0.24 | 246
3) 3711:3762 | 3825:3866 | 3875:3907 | 0.17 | 211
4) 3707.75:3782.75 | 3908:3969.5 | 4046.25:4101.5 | 0.42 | 281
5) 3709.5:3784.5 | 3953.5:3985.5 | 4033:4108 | 0.38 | 291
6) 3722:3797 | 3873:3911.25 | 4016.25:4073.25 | 0.21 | 265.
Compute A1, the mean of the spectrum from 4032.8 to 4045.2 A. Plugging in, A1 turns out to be 323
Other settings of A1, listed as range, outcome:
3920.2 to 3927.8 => 192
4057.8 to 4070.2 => 301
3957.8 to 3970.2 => 149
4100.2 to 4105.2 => 270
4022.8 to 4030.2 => 355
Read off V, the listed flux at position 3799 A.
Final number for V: 169.9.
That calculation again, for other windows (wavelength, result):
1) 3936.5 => 91.64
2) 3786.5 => 250.1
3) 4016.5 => 342.6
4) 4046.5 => 237.8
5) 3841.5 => 168.7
